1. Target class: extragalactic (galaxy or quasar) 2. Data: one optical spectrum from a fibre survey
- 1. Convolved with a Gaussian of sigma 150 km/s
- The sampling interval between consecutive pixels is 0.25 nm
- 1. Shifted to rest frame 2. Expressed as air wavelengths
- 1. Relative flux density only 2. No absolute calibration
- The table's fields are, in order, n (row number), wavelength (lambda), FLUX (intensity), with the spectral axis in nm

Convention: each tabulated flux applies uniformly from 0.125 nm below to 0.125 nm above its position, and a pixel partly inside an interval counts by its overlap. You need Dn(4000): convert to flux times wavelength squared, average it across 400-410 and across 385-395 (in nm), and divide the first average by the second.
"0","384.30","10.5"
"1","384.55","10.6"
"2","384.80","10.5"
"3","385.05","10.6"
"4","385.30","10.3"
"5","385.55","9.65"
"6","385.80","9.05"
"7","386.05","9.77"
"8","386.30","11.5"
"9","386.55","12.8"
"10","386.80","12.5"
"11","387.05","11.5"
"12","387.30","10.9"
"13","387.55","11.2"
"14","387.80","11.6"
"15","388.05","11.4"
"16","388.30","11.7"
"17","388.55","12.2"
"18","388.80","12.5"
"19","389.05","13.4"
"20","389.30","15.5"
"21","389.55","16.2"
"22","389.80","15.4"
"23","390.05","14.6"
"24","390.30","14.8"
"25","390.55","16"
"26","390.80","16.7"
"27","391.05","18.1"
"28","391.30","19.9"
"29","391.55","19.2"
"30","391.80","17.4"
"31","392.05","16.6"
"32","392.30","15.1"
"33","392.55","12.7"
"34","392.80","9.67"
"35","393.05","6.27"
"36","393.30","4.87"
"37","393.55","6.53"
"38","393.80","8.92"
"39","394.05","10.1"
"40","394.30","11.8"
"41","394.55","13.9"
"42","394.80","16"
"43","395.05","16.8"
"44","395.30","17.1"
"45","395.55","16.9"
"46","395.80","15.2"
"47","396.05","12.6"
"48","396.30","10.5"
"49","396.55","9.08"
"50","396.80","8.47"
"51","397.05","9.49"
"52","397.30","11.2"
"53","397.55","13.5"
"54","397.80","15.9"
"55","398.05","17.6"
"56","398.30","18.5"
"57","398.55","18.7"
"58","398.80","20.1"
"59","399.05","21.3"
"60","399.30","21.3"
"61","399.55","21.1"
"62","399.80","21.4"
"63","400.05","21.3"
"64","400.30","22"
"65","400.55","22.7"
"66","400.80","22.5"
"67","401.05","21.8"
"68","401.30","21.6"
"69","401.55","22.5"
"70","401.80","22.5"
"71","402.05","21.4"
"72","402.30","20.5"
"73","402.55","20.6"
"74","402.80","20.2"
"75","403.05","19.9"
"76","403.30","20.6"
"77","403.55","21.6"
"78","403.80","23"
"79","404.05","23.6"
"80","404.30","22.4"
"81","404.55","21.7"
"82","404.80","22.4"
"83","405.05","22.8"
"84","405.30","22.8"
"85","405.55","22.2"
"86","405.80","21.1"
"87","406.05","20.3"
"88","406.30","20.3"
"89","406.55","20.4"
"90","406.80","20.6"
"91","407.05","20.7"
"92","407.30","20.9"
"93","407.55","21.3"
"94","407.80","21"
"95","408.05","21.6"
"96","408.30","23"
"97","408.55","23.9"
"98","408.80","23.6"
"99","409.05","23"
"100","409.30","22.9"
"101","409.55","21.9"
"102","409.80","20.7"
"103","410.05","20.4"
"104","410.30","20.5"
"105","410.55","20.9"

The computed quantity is 1.84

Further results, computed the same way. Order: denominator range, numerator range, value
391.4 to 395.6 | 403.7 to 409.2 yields 1.81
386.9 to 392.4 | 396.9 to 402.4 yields 1.40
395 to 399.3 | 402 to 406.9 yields 1.48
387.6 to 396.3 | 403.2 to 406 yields 1.73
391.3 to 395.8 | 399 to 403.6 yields 1.69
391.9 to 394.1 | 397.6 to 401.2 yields 2.07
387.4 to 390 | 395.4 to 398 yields 0.99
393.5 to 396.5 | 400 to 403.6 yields 1.69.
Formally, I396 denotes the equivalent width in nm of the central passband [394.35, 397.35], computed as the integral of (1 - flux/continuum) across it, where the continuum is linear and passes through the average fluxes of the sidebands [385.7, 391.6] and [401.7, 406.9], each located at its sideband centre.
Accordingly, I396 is 0.71 nm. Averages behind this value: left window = 13.6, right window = 21.5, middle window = 13.1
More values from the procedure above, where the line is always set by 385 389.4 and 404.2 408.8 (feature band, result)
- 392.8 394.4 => 0.73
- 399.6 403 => -0.47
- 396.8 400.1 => 0.04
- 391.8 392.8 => -0.02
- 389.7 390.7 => -0.16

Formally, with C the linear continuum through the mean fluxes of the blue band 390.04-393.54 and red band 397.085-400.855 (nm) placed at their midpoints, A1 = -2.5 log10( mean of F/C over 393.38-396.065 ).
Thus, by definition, 0.229 mag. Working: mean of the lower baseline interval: 14.2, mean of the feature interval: 13.1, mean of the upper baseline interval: 19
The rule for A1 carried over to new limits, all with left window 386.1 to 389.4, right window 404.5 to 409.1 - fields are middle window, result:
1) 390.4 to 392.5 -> -0.22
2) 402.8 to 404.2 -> -0.08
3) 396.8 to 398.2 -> 0.28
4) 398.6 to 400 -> -0.17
